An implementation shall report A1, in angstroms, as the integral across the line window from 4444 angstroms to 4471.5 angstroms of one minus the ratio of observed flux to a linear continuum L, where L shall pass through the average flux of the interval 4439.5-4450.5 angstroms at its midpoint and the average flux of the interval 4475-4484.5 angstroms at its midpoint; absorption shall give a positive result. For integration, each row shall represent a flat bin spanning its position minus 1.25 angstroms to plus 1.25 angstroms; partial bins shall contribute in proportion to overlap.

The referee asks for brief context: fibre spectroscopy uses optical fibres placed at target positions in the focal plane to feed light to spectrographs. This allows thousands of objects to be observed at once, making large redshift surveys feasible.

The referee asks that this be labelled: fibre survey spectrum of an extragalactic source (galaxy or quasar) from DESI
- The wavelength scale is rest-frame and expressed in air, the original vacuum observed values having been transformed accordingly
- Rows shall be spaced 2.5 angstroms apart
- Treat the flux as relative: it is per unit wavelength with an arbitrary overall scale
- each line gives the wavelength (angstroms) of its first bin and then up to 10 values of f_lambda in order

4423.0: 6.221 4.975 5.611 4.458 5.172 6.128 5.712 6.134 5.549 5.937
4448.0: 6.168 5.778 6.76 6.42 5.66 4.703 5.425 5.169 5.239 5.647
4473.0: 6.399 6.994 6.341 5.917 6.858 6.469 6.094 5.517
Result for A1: 1.8 angstroms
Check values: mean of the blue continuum 5.92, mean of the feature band 5.72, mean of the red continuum 6.49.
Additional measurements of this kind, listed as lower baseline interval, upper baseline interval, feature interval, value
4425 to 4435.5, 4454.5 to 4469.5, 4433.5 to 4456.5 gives -3.19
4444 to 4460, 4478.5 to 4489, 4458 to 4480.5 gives 1.69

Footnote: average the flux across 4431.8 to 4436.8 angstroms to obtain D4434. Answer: 5.66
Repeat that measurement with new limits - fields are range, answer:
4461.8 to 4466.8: 5.3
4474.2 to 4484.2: 6.53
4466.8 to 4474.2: 5.76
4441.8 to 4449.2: 5.89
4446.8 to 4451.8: 5.98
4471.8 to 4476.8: 6.7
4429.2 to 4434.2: 4.82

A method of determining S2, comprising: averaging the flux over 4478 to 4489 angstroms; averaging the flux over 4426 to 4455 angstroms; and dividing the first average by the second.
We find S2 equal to 1.10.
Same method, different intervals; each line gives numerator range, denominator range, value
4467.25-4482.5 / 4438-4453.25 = 1.03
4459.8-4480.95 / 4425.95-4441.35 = 1.05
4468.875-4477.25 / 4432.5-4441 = 1.08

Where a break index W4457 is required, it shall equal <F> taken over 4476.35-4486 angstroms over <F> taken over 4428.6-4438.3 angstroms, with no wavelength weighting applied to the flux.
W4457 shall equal 1.20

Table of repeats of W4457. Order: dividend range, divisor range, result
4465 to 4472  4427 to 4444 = 0.98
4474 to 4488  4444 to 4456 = 1.05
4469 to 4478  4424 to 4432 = 1.25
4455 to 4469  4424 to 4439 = 1.01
